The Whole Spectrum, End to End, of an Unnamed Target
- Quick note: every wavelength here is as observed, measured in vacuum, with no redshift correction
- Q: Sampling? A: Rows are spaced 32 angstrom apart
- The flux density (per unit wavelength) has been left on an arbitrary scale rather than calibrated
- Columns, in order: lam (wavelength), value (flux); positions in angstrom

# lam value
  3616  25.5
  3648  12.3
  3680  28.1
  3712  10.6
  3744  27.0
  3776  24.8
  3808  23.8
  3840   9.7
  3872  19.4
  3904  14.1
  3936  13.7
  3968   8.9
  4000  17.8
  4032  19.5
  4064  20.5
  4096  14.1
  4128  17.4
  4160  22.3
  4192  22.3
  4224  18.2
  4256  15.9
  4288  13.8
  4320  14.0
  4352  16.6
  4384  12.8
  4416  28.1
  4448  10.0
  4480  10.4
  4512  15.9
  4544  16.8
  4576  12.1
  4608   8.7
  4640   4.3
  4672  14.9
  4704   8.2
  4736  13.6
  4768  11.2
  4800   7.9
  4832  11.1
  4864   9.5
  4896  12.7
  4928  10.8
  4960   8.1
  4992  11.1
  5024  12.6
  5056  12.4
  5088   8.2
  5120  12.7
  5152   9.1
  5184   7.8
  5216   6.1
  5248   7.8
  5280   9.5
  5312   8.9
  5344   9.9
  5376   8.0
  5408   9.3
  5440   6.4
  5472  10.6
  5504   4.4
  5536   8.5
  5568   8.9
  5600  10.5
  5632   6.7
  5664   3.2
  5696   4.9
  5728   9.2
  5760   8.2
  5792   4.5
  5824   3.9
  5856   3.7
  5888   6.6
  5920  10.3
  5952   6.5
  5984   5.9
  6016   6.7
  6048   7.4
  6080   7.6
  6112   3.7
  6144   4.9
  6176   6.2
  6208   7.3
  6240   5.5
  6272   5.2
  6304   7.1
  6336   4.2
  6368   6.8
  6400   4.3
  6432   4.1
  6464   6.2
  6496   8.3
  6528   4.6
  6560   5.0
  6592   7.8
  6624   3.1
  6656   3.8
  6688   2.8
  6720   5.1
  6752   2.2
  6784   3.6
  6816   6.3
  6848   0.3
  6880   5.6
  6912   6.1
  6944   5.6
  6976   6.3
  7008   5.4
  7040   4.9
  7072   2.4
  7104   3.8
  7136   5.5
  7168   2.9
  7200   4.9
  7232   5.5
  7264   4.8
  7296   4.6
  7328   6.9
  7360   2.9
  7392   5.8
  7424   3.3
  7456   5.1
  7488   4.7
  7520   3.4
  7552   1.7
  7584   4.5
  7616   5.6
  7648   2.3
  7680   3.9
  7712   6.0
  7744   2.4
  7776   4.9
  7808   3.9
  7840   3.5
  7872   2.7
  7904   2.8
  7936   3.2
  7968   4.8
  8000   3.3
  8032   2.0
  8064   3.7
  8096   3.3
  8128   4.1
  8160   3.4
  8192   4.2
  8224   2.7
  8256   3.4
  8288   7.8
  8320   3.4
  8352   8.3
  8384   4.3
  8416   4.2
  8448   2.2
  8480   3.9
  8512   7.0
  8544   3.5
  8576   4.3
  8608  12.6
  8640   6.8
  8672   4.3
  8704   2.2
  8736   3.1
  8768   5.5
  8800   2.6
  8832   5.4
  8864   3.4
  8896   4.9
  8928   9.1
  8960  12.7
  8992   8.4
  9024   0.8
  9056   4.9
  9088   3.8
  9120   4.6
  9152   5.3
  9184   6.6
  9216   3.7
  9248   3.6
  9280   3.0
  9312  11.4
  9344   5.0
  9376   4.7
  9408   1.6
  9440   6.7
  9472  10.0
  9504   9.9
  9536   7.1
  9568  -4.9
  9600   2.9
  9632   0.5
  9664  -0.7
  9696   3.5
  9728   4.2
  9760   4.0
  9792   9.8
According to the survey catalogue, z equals 1.312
